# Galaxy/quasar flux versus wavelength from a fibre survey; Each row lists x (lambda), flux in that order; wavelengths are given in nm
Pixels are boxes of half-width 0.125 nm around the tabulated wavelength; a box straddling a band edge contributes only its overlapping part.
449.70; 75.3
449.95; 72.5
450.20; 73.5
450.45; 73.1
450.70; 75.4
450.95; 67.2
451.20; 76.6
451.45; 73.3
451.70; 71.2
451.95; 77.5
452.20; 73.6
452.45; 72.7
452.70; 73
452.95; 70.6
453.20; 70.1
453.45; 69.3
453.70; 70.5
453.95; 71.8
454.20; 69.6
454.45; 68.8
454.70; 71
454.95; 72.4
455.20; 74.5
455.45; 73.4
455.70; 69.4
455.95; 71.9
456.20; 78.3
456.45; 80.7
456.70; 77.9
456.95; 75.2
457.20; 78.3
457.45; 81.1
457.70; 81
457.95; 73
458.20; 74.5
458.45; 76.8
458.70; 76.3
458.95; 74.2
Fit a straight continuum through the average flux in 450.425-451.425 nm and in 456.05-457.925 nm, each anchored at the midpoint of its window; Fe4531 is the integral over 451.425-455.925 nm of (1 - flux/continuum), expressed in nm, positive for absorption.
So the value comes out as 0.22 nm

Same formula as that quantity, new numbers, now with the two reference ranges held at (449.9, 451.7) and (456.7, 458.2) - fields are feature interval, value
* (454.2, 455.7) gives 0.08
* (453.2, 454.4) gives 0.08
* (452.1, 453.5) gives 0.05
